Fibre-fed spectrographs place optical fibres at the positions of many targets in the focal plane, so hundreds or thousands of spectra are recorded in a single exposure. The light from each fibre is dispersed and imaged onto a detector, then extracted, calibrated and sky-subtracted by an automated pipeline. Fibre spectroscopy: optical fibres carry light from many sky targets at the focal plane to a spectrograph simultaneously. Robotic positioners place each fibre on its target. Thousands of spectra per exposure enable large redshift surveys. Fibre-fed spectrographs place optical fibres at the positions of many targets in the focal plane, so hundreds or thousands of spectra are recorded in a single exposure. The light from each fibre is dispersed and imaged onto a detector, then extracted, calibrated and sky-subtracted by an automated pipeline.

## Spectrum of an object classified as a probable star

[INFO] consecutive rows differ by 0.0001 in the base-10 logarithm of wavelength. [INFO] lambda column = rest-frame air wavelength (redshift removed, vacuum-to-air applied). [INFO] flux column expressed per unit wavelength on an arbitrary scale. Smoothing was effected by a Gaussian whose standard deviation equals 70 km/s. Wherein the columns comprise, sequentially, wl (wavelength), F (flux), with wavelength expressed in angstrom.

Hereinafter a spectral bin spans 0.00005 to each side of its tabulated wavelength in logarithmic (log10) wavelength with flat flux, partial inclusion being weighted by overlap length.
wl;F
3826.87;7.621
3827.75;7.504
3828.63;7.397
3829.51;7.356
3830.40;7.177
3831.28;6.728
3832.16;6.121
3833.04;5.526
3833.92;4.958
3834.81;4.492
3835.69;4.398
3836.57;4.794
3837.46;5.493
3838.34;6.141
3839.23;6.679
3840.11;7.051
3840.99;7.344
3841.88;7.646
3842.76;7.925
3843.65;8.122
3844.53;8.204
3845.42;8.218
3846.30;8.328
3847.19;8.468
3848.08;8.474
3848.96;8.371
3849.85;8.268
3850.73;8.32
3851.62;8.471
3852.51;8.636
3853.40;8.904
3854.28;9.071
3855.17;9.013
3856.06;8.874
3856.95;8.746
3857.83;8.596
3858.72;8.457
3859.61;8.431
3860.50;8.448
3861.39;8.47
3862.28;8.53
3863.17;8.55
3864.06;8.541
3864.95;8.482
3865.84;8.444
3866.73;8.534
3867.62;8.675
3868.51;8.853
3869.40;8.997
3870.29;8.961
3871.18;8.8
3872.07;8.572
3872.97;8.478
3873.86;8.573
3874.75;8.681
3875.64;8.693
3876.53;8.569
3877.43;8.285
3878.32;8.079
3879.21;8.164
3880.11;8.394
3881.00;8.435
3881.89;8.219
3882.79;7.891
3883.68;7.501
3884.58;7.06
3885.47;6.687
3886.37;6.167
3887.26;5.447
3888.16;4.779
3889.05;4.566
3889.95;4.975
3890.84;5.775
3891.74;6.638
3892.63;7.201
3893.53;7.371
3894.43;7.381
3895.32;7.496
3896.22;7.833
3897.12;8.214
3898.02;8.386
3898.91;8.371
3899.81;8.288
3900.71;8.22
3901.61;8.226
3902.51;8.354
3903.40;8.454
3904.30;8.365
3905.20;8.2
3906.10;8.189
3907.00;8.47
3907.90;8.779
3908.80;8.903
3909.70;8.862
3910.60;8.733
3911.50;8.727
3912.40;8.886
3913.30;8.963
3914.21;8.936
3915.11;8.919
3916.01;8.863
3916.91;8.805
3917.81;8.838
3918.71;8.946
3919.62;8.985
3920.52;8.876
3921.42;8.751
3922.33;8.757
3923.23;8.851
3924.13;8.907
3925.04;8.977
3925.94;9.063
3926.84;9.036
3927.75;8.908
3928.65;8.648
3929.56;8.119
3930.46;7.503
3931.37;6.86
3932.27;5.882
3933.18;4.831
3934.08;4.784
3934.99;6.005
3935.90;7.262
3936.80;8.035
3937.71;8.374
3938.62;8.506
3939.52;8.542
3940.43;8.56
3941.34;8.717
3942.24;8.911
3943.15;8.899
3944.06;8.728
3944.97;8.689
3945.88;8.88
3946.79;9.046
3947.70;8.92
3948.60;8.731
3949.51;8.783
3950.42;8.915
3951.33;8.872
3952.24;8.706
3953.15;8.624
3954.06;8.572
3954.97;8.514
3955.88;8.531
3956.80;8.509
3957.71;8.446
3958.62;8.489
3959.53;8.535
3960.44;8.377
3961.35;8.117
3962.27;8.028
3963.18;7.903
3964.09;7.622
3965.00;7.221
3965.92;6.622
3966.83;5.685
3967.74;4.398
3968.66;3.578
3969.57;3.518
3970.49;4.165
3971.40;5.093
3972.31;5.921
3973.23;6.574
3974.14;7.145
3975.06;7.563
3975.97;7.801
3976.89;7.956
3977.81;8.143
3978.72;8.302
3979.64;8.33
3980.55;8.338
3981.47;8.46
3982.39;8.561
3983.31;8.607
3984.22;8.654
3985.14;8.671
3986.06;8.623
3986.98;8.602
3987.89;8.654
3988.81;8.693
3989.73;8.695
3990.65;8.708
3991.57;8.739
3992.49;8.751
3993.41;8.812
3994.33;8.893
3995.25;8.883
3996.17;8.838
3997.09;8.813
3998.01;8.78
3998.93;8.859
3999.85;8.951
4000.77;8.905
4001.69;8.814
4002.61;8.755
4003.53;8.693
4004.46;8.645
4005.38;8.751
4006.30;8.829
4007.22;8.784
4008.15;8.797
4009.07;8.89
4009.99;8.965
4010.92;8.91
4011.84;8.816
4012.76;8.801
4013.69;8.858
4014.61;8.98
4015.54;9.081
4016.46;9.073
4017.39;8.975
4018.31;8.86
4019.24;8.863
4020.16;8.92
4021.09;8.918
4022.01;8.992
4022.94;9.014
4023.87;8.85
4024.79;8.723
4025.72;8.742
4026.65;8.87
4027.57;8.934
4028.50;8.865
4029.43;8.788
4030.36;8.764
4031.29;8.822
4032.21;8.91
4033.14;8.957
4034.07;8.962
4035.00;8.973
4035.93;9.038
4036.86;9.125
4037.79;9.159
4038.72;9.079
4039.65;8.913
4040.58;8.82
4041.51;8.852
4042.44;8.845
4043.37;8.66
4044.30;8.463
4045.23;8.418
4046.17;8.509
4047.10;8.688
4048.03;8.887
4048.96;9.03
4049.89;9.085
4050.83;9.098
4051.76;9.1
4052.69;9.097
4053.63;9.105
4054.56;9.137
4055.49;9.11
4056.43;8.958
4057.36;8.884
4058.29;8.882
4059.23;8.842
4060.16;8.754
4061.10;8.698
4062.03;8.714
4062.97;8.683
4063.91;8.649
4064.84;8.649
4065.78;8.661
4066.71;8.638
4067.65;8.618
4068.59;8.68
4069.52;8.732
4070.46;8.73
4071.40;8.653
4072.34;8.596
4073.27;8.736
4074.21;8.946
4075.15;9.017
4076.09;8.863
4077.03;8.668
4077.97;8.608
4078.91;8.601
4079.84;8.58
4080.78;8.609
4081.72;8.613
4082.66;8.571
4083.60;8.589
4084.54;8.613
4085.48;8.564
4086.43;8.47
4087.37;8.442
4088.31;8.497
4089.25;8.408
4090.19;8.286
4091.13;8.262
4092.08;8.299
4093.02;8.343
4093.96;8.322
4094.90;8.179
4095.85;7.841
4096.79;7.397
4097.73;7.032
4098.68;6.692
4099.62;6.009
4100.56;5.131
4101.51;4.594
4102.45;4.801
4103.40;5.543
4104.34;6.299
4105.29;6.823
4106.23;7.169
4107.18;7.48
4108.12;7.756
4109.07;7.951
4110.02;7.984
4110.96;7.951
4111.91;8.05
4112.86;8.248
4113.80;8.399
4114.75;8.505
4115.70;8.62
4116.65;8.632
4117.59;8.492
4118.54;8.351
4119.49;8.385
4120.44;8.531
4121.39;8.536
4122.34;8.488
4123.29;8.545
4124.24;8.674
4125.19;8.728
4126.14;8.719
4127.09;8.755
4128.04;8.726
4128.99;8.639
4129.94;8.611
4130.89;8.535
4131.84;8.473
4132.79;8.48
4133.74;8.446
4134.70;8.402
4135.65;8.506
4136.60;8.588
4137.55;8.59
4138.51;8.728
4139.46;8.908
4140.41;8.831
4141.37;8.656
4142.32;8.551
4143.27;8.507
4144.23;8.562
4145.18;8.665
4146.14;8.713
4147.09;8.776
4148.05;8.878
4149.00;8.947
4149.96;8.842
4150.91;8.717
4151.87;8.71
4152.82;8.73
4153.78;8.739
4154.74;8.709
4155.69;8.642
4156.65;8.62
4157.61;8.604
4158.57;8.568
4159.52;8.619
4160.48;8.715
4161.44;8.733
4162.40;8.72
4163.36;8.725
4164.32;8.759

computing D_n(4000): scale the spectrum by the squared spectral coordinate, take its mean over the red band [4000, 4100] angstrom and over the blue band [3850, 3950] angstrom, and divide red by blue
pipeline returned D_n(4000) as 1.15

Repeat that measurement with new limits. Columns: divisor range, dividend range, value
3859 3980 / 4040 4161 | 1.16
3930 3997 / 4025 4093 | 1.17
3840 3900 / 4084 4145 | 1.14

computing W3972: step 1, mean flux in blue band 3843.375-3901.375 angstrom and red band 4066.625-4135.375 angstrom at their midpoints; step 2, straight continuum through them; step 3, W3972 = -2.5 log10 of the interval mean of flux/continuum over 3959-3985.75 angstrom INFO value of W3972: 0.13 mag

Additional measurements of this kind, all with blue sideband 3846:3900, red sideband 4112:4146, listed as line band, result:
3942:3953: -0.08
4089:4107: 0.21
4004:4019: -0.07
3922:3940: 0.05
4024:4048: -0.06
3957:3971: 0.21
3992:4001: -0.07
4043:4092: -0.04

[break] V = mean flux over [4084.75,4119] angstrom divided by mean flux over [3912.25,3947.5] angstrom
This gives 0.92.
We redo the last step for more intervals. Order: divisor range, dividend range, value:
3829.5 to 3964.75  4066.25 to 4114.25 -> 0.99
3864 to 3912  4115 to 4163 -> 1.09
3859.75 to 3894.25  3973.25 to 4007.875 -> 1.10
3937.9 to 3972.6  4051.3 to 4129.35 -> 1.06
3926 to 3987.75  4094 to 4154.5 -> 1.04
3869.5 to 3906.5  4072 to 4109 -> 1.01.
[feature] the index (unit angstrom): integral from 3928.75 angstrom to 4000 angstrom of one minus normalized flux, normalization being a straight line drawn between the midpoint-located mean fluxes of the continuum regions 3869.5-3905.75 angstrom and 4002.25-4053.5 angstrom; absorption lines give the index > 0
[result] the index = 3.8 angstrom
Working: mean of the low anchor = 7.68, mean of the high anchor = 8.88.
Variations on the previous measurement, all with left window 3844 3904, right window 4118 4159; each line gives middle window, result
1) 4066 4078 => -0.35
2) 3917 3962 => -0.83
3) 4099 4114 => 2.99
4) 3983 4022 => -2.29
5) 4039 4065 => -1.25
